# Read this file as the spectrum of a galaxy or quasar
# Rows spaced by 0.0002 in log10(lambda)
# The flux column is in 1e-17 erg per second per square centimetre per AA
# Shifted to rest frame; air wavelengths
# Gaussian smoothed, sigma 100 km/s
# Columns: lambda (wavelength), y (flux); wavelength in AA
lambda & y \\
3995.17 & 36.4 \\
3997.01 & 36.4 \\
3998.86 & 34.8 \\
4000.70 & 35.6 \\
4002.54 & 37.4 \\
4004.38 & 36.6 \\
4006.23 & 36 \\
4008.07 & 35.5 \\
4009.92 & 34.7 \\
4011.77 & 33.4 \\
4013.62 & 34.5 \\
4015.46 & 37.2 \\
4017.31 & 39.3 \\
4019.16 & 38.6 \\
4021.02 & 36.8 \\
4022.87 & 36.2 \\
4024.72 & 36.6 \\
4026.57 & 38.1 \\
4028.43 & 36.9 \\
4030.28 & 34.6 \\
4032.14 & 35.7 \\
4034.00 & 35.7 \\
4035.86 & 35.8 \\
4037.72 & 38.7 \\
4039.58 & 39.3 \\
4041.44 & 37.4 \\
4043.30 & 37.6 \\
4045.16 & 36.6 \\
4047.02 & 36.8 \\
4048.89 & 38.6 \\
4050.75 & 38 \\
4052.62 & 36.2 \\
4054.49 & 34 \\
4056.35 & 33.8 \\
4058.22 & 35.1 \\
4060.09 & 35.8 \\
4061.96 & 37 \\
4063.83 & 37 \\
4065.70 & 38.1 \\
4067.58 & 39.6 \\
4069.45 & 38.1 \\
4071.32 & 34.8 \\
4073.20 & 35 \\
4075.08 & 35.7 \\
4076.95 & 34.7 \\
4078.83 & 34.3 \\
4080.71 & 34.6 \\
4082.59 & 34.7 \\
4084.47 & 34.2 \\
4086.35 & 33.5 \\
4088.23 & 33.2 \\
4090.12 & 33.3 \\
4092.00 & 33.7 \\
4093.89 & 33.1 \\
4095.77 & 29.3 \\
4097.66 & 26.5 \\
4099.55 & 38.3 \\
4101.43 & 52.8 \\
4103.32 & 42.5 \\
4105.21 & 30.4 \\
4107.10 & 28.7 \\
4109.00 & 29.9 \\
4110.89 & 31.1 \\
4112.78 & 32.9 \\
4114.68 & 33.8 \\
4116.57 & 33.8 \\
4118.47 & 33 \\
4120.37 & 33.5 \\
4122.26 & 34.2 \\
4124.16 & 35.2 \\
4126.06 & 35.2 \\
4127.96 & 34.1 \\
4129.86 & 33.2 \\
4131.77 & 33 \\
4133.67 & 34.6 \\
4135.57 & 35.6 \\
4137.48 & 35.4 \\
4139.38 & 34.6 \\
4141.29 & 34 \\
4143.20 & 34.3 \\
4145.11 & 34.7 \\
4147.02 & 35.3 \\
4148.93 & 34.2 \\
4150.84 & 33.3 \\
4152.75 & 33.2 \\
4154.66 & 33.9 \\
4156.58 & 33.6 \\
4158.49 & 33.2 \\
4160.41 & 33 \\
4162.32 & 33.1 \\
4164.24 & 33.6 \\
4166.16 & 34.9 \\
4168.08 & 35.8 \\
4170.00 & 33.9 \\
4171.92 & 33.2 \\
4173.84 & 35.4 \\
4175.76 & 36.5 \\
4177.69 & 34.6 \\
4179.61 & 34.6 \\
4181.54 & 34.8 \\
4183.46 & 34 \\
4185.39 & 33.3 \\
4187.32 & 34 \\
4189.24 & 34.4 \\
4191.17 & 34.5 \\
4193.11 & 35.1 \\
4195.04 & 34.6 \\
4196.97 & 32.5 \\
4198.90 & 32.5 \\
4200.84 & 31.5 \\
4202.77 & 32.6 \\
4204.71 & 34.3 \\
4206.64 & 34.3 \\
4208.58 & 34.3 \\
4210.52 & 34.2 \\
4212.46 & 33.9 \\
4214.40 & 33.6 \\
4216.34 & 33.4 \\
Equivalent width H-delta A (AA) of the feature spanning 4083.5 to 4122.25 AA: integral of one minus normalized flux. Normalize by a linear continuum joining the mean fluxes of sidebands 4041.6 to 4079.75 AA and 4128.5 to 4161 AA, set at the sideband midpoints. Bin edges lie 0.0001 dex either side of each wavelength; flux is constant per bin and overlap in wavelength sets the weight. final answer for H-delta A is 1.5 AA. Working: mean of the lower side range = 36.4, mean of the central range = 33.9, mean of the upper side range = 34.1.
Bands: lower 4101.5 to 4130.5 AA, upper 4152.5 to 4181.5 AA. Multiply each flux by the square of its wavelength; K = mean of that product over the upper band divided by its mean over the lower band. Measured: 1.03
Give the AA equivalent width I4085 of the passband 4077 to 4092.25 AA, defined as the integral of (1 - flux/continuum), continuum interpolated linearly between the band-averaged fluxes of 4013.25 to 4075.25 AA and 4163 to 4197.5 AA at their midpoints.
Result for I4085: 0.9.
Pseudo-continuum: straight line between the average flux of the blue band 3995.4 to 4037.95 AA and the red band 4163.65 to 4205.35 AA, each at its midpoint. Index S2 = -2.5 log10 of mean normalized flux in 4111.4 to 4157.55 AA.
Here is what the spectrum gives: 0.02 mag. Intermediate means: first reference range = 36.3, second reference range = 34.1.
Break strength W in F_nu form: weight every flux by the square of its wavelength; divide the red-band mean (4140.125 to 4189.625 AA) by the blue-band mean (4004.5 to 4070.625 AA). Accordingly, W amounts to 0.99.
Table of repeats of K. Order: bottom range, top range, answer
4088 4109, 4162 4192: 1.04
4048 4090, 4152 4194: 1.01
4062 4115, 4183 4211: 1.02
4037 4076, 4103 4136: 0.94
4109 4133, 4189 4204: 1.04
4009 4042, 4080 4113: 0.96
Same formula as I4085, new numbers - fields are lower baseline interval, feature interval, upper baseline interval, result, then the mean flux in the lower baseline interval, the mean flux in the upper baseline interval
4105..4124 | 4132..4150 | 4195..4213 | -1.1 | 32.3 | 33.4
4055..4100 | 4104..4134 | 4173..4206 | 1.3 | 34.7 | 34.1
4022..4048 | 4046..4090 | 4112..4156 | 0.3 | 36.9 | 34.1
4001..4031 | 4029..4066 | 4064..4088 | -0.6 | 36.4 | 35.6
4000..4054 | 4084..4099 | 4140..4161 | 1.3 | 36.7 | 33.9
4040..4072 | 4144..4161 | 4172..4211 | 0.5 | 36.8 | 34.1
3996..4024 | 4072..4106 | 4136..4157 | 0.1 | 36.2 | 34.3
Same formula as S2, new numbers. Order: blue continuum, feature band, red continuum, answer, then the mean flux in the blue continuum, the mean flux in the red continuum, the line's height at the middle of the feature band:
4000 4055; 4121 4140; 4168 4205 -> 0.014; 36.6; 34.1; 35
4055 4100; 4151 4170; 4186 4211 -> 0.008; 34.7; 33.7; 34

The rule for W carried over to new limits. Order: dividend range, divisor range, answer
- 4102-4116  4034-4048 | 0.92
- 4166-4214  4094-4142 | 1.03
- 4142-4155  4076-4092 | 1.03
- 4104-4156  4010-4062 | 0.96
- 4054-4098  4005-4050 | 0.97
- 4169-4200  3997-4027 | 1.03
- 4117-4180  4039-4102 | 0.99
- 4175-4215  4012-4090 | 1.01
